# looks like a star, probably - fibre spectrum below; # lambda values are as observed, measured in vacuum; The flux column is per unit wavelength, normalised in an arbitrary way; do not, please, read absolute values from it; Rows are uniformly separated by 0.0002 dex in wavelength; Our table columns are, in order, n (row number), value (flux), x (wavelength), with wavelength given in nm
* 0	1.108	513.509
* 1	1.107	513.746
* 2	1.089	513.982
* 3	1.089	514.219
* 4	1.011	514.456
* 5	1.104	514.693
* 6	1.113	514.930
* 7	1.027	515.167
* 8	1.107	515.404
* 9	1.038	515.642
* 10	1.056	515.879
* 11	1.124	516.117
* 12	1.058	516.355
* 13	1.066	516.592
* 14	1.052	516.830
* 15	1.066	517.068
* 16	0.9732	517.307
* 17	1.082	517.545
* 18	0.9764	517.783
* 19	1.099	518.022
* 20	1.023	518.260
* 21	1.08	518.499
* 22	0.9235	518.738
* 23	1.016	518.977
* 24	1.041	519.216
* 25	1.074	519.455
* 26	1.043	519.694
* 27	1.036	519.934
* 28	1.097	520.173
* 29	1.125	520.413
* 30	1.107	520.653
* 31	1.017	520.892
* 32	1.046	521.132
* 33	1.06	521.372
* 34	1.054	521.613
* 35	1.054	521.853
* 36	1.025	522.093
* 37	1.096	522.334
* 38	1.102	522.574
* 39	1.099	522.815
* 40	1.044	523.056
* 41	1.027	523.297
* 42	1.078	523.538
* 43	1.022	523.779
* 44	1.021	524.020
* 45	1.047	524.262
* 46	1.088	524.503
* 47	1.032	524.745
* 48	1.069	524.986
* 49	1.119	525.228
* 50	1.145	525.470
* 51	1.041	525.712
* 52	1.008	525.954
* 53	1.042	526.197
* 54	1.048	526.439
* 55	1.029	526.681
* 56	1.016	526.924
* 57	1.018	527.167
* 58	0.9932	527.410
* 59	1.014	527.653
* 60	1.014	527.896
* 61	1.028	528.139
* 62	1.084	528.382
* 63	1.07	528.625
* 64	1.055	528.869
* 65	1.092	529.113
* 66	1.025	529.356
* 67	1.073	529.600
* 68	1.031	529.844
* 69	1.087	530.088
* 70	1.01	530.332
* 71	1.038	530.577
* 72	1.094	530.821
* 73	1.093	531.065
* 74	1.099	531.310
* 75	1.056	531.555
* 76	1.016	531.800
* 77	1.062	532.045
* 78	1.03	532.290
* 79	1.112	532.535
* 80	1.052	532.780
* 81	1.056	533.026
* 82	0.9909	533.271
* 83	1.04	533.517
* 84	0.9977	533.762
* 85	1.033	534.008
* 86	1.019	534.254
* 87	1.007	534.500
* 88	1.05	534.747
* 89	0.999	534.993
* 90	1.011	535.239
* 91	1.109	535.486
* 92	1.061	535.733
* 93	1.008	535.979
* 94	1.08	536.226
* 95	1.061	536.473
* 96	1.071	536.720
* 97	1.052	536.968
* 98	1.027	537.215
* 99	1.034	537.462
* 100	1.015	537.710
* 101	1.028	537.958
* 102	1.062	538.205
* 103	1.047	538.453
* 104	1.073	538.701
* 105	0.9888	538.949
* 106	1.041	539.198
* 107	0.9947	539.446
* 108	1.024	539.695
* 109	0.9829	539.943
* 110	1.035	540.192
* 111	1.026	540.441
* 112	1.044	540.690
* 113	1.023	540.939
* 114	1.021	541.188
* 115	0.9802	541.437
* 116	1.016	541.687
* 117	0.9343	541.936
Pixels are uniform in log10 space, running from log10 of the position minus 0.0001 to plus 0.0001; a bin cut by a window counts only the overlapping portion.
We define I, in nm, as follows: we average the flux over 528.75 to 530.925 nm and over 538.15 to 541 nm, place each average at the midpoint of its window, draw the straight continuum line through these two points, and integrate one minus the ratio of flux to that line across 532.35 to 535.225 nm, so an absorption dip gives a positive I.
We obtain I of 0.04 nm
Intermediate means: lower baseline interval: 1.06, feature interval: 1.03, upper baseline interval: 1.03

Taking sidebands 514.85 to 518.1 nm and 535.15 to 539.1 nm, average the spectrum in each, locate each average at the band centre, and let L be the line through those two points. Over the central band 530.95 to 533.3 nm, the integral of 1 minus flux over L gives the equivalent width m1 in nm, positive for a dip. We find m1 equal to -0.02 nm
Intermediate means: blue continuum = 1.06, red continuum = 1.05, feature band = 1.06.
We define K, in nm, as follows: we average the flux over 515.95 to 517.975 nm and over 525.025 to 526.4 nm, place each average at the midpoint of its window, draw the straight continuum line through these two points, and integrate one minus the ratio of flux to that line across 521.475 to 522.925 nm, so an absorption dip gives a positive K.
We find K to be -0.01 nm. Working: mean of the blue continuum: 1.05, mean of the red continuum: 1.07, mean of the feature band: 1.07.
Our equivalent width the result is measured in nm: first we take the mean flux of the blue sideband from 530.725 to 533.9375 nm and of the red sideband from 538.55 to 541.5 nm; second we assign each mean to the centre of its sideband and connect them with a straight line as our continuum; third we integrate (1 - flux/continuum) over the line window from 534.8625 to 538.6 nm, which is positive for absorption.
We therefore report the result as -0.04 nm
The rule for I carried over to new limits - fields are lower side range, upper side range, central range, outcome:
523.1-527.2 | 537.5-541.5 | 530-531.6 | -0.043 nm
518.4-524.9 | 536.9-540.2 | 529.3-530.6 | -0.005 nm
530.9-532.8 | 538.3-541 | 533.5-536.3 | 0.045 nm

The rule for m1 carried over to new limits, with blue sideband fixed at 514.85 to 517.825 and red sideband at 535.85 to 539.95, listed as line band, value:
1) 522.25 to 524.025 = -0.02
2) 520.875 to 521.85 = 0.00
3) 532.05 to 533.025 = -0.02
